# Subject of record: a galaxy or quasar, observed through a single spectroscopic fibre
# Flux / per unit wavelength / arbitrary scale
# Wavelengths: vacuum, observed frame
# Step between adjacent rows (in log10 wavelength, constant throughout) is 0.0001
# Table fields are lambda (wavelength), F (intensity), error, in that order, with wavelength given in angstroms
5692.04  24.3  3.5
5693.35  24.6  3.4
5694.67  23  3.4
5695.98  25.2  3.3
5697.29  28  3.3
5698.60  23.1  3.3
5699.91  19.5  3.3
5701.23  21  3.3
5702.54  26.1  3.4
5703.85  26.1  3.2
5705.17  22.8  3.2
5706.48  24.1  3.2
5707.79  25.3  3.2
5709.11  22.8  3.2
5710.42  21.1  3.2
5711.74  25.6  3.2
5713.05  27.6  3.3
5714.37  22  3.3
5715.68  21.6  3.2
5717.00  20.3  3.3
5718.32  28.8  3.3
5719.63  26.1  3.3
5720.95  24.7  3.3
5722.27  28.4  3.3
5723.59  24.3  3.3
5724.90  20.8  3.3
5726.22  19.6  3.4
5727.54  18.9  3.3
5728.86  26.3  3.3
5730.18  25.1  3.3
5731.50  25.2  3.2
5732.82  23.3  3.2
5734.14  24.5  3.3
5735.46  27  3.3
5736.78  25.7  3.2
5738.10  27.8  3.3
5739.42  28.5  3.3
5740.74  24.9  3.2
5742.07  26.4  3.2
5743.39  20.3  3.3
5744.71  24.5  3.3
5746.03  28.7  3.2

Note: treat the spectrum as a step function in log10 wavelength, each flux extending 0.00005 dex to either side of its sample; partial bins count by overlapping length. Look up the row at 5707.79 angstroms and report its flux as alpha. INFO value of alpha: 25.3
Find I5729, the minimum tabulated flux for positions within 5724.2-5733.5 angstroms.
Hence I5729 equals 18.9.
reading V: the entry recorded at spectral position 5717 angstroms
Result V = 20.3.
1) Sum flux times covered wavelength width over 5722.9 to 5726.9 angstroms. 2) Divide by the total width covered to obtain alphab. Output 21.6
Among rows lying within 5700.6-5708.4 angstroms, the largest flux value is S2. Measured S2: 26.1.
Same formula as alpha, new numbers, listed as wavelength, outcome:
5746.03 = 28.7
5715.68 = 21.6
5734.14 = 24.5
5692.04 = 24.3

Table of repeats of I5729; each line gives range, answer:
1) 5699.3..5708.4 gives 19.5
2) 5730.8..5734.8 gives 23.3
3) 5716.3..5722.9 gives 20.3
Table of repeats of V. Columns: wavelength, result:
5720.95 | 24.7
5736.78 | 25.7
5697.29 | 28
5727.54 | 18.9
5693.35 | 24.6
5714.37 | 22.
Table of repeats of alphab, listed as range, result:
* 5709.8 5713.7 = 24.8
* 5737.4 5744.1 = 25.6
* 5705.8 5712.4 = 23.8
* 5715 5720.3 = 24.2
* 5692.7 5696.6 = 24.2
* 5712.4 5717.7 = 22.9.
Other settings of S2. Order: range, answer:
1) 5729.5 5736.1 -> 27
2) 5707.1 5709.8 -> 25.3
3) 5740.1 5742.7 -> 26.4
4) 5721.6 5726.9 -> 28.4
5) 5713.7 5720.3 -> 28.8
